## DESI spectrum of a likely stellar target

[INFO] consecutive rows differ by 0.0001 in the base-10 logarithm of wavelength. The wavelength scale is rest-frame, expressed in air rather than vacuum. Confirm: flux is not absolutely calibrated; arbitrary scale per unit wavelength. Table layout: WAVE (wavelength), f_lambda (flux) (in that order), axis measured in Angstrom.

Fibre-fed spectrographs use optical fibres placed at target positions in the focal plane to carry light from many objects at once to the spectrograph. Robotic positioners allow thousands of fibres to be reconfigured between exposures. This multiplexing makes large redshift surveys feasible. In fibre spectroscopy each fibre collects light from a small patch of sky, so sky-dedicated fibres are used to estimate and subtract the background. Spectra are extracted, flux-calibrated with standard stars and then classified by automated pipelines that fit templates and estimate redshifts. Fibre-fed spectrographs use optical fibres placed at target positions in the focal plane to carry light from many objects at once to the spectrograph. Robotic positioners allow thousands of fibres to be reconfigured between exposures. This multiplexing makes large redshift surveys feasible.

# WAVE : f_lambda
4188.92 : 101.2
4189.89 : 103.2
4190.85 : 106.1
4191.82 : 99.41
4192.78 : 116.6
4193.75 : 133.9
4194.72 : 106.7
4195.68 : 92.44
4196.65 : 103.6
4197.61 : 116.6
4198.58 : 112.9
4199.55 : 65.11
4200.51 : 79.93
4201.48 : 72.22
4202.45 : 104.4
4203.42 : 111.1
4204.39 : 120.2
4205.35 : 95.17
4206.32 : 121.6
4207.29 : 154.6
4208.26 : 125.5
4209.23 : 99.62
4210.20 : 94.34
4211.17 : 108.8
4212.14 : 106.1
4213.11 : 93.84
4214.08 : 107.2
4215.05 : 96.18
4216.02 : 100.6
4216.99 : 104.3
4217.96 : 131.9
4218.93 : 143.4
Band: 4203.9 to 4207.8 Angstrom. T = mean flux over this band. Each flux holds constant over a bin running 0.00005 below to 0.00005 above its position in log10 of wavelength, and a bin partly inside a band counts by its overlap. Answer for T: 123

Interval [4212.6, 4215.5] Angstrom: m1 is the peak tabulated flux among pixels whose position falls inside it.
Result 107.2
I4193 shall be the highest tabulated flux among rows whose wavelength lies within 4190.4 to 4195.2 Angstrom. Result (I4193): 133.9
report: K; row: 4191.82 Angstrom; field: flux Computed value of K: 99.41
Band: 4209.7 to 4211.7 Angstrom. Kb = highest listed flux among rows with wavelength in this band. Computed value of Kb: 108.8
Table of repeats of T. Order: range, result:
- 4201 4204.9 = 102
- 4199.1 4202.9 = 80.4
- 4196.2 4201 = 95.6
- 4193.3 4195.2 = 120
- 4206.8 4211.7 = 116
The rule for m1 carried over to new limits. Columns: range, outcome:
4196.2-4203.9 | 116.6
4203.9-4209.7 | 154.6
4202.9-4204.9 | 120.2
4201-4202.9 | 104.4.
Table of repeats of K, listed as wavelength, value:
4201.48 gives 72.22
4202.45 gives 104.4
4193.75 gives 133.9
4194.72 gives 106.7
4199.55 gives 65.11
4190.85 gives 106.1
